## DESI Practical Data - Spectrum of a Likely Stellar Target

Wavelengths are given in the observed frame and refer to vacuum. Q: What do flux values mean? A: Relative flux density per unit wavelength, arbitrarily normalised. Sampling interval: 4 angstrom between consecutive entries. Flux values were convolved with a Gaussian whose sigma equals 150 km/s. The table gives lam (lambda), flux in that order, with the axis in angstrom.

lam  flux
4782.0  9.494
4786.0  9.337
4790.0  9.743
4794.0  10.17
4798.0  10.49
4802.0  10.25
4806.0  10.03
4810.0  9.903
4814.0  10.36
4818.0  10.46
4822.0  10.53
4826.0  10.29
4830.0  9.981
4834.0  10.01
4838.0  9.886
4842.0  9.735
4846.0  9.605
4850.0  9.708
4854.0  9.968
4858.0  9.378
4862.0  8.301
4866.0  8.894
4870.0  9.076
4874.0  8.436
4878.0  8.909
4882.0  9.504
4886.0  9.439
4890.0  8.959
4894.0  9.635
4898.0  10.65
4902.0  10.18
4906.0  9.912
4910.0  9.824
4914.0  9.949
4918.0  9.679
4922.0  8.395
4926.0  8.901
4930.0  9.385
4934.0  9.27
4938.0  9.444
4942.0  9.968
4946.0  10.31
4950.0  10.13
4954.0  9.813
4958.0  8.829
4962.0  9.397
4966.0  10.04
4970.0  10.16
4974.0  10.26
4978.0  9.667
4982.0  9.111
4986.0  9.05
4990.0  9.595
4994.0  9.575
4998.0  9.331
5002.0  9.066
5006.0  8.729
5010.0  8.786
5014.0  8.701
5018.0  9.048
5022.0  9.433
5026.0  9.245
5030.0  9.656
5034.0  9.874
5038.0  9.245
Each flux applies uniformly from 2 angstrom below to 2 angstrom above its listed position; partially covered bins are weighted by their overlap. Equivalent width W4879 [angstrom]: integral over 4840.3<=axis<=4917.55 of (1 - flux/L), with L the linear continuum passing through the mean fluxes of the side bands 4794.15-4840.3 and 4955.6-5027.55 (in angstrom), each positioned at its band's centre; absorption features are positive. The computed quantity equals 3.2 angstrom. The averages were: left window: 10.2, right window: 9.34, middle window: 9.48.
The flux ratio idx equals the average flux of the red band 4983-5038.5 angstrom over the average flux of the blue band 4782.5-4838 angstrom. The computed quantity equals 0.9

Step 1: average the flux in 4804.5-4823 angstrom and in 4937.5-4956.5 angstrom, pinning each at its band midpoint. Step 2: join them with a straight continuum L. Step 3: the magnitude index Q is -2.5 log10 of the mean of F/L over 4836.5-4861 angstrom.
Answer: 0.057 mag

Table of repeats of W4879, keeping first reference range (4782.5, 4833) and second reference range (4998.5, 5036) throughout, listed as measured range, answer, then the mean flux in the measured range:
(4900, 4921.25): -0.4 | 9.82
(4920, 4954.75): 0.1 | 9.5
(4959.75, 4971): -0.5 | 9.82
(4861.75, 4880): 2.0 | 8.76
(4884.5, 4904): -0.1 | 9.78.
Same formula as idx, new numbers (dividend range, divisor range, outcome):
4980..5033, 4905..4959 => 0.96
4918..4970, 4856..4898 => 1.04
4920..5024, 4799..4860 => 0.94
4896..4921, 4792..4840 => 0.98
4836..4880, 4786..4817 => 0.92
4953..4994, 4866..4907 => 1.02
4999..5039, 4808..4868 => 0.94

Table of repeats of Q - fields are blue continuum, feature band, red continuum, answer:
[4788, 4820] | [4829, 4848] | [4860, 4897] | -0.02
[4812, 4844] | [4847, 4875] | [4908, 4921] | 0.09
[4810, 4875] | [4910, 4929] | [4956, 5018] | 0.02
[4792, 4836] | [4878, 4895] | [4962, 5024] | 0.06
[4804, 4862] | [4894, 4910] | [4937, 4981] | -0.03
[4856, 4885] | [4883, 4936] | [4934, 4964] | -0.03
